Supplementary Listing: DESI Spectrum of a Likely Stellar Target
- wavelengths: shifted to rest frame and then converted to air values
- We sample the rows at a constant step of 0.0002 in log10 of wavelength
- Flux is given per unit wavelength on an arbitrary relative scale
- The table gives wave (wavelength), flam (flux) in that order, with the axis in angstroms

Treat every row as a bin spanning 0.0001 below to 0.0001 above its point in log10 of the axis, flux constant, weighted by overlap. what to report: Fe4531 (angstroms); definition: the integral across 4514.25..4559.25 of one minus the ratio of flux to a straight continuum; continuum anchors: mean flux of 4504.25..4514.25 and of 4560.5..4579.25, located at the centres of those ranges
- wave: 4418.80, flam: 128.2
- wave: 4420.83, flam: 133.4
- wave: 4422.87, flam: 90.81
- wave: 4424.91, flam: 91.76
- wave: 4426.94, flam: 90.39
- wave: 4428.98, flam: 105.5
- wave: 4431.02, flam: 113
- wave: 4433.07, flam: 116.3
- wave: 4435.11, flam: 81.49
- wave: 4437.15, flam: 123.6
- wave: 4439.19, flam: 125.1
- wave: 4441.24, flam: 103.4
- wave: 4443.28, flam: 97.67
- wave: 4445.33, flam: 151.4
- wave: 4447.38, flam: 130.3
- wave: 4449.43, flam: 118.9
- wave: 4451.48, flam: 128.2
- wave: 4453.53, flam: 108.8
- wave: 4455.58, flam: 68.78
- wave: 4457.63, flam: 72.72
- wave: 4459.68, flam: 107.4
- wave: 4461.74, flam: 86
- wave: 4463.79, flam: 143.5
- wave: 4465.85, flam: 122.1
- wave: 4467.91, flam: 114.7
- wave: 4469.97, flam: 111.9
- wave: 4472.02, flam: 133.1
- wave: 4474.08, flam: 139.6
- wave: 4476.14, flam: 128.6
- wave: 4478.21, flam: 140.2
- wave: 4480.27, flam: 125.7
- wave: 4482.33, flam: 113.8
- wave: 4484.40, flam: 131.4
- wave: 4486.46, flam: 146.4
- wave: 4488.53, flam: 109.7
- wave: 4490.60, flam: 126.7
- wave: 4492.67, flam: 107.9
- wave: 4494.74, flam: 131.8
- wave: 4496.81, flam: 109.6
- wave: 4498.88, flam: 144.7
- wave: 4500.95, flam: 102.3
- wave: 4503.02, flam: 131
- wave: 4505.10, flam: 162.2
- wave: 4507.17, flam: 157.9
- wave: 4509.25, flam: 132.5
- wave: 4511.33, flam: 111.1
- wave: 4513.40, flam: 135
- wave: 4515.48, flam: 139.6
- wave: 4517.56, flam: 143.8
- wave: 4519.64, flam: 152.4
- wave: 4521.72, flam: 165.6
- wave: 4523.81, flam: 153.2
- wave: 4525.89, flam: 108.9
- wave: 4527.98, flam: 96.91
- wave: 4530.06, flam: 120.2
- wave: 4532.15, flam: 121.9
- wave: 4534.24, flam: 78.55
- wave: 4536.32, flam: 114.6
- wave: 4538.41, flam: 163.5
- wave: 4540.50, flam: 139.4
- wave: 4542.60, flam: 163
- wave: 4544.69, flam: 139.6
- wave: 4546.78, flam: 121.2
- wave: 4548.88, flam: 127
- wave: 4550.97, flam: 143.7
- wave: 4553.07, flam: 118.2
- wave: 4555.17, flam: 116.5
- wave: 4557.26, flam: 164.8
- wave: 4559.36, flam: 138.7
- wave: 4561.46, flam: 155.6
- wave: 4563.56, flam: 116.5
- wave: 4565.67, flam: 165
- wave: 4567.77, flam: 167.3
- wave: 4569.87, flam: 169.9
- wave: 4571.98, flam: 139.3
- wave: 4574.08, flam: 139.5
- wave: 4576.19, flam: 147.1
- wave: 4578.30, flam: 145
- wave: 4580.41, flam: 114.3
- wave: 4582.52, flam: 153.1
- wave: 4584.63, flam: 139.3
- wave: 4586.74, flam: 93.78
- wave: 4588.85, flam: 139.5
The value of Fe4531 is 3.4 angstroms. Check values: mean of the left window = 139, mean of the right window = 149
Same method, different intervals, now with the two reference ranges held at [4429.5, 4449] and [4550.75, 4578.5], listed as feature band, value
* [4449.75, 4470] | 2.3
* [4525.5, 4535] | 2.1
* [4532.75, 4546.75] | 0.7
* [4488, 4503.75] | 1.0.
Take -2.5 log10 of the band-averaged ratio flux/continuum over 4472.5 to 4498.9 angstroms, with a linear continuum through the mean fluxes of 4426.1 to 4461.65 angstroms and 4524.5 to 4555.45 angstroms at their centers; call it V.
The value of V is -0.10 mag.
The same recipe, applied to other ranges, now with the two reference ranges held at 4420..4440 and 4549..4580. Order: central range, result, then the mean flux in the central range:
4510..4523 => -0.086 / 141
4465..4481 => -0.075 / 127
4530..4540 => 0.126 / 121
